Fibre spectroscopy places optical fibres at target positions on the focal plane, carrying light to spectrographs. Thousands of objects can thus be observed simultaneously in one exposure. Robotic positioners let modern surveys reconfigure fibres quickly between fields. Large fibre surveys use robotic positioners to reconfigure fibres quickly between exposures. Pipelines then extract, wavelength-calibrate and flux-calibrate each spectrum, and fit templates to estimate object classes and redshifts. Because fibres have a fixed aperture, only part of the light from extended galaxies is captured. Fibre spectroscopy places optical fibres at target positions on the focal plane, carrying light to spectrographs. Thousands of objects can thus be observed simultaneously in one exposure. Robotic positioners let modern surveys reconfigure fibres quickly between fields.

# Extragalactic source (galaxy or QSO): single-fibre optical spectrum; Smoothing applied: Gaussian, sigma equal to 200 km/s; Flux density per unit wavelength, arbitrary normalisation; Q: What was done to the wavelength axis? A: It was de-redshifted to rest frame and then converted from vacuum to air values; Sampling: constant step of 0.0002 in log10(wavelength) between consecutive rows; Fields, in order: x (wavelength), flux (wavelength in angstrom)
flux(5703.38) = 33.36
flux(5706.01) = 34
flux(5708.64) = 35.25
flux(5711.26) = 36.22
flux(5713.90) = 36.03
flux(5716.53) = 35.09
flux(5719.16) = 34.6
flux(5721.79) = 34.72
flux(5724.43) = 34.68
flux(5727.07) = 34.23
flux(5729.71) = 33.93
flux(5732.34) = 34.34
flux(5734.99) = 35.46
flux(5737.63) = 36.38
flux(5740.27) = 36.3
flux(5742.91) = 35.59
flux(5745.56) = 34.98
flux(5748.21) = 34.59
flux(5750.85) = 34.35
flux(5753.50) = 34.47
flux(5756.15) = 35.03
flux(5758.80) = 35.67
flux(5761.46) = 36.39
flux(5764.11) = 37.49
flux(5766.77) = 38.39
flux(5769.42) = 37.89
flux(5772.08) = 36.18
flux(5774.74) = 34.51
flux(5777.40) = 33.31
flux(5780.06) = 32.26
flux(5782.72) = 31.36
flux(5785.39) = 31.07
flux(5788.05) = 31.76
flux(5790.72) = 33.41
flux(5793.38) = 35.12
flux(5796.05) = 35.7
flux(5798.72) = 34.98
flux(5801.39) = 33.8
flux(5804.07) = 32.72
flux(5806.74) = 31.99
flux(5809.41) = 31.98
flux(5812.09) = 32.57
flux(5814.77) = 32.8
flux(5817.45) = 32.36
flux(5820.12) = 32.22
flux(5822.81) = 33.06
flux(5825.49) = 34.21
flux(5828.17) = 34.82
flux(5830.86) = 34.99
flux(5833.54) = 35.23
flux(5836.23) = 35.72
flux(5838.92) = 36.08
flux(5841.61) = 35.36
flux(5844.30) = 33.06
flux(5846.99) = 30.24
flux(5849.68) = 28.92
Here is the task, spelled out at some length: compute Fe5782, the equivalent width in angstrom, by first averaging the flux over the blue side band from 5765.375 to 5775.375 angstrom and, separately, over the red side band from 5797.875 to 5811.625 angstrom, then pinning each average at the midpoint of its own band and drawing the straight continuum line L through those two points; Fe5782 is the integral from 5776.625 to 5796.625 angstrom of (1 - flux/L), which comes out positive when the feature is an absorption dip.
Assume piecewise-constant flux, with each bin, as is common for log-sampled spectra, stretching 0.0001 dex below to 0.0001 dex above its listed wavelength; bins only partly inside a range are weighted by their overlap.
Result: 1.2 angstrom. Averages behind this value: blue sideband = 36.9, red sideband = 33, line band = 32.9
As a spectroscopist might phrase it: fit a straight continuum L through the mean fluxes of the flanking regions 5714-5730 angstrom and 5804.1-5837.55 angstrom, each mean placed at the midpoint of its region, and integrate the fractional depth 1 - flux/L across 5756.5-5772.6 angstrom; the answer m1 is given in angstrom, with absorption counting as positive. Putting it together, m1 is -1.3 angstrom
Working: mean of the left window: 34.7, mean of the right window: 33.5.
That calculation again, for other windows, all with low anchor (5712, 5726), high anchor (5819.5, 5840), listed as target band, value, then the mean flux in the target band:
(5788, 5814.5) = 1.0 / 33.5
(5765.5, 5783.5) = -0.1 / 34.9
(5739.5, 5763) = -0.2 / 35.3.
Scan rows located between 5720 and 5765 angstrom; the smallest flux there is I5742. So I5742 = 33.93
